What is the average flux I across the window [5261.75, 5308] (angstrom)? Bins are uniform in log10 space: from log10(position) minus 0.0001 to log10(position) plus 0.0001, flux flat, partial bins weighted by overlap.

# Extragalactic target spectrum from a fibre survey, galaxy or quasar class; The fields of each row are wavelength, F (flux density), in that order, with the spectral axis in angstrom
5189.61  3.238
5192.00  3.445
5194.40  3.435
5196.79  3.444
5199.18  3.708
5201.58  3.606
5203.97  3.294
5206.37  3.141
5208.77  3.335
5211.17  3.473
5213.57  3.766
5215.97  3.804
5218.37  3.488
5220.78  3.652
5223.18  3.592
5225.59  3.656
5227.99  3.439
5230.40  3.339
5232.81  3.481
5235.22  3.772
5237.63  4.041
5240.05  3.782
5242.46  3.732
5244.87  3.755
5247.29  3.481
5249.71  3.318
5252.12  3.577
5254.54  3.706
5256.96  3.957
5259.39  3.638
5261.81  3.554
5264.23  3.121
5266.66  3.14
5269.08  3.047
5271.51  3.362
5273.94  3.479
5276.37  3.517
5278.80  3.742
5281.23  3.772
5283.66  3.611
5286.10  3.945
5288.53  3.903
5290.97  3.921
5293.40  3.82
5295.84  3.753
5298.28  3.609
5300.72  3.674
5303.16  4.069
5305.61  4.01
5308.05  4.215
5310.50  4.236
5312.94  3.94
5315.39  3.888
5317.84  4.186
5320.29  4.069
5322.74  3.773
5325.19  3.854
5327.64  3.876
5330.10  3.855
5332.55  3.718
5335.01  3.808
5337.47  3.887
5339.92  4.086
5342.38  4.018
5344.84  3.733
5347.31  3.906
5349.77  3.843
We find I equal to 3.65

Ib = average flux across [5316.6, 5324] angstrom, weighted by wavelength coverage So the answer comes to 4.01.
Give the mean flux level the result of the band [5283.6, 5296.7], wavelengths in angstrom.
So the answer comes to 3.85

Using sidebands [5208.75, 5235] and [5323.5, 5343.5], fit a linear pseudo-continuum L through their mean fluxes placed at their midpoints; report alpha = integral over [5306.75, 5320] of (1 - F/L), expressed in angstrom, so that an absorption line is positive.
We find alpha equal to -0.9 angstrom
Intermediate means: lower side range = 3.57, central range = 4.09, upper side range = 3.89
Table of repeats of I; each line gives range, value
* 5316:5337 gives 3.89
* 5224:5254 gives 3.62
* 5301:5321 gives 4.06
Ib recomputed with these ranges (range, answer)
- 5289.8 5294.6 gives 3.88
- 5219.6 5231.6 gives 3.54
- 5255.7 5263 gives 3.71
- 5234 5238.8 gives 3.91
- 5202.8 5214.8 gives 3.4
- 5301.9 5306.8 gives 4.03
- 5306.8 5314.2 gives 4.13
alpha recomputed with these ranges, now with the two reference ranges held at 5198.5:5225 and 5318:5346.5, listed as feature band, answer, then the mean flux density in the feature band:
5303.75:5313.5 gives -0.7 angstrom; 4.11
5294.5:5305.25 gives 0.0 angstrom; 3.79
